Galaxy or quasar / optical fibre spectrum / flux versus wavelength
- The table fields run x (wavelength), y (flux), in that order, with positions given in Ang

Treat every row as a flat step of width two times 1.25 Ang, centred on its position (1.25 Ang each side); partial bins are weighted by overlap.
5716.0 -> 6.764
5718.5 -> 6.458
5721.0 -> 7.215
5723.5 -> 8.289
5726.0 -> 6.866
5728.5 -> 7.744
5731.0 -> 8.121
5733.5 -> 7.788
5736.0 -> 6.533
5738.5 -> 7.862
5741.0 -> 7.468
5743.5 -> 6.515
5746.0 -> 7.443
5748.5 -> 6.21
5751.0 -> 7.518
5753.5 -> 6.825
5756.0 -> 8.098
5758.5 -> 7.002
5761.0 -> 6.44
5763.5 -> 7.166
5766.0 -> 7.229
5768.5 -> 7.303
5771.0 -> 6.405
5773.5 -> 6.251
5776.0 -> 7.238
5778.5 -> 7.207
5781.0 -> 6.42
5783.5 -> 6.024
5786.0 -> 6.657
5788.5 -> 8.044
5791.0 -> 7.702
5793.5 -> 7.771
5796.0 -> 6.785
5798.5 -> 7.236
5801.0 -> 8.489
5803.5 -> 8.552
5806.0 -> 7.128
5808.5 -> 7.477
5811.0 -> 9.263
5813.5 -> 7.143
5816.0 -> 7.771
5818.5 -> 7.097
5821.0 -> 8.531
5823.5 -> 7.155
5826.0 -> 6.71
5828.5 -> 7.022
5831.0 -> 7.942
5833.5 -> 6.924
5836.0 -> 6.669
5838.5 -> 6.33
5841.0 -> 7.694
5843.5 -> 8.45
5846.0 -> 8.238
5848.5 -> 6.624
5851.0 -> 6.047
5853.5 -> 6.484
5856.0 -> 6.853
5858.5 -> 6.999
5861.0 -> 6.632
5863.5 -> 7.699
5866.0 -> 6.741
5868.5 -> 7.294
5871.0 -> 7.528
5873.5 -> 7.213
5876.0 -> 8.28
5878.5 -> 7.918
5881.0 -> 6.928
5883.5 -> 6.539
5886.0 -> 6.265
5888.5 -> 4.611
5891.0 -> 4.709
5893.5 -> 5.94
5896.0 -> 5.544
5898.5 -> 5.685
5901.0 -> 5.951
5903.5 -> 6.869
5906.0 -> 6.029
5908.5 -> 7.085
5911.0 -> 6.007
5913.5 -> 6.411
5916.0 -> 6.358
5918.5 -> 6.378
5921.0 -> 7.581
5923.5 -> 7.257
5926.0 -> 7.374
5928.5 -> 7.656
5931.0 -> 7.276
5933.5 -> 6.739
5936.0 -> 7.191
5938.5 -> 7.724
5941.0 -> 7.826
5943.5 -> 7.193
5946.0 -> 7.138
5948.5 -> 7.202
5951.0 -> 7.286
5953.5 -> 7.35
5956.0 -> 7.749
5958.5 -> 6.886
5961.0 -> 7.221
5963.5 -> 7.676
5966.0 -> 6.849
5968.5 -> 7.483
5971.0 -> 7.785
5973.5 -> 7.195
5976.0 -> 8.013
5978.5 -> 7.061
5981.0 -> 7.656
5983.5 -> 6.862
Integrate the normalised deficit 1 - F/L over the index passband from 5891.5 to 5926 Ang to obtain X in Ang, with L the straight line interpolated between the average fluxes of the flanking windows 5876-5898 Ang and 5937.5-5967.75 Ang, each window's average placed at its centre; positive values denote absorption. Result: 0.9 Ang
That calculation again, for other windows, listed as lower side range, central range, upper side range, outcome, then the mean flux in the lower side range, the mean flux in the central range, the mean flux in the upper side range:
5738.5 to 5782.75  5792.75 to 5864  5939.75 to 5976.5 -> -2.36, 7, 7.36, 7.38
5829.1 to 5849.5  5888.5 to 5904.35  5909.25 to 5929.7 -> 3.05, 7.36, 5.66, 6.88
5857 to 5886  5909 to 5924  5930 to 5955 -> 1.25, 7.21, 6.66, 7.3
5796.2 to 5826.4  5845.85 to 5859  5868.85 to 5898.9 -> 0.48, 7.71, 6.75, 6.48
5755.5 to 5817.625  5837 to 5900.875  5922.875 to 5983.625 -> 4.99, 7.3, 6.75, 7.36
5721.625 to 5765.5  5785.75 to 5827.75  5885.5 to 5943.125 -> -3.70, 7.29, 7.63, 6.56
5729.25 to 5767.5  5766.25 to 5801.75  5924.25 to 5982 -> 0.76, 7.22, 7.09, 7.37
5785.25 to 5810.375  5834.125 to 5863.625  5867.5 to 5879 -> 2.34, 7.64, 7.03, 7.64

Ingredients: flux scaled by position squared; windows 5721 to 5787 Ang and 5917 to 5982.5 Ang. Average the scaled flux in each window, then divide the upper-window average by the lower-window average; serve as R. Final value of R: 1.10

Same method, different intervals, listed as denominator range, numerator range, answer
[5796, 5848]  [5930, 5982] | 1.02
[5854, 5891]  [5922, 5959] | 1.09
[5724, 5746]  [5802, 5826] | 1.08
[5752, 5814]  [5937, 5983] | 1.08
